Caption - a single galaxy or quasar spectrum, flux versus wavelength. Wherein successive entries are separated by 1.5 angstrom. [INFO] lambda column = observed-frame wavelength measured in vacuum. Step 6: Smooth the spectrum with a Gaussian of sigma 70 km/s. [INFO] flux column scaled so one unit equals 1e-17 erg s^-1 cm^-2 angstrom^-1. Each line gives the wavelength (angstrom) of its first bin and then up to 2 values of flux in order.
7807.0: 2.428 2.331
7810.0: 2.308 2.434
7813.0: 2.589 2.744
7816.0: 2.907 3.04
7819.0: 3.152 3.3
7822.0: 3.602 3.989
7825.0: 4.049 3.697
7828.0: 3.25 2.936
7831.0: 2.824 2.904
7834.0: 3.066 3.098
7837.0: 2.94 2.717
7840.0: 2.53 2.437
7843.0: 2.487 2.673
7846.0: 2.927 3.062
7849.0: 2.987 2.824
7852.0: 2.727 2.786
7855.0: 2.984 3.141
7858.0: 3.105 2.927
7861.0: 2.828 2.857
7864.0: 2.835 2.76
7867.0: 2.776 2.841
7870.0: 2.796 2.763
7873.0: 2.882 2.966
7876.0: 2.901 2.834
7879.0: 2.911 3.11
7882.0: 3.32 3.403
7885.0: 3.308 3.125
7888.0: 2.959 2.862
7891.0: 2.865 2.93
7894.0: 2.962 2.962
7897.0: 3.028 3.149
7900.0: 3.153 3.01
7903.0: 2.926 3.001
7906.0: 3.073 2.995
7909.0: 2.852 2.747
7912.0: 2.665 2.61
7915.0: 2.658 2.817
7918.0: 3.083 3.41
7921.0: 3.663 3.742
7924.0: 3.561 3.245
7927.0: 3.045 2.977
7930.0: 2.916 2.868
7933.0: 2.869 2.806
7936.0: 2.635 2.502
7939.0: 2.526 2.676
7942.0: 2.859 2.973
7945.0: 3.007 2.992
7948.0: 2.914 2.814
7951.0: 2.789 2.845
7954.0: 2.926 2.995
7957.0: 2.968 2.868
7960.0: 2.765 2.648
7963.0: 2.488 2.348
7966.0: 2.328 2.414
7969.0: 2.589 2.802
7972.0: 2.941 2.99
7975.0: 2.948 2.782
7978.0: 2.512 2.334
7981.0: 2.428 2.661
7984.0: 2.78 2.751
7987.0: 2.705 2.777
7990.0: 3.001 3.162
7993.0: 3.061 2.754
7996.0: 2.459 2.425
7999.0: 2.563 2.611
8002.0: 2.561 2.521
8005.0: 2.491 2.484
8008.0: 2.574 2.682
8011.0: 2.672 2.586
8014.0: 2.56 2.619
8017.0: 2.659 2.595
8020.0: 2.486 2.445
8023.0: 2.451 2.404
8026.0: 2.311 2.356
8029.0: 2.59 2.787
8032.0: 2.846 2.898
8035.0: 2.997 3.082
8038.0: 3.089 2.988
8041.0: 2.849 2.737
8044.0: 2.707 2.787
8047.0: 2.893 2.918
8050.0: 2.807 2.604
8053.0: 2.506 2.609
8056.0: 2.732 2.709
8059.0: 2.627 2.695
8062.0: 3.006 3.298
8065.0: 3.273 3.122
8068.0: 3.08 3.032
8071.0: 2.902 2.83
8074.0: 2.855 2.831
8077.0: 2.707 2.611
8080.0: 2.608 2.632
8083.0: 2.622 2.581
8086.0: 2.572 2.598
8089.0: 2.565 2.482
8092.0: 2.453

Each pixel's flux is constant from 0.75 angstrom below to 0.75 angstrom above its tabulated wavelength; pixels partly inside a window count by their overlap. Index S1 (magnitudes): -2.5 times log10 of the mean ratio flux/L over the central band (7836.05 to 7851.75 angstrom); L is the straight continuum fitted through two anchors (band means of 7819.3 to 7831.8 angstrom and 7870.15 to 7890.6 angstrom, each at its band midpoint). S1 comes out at 0.19 mag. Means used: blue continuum 3.44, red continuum 3.02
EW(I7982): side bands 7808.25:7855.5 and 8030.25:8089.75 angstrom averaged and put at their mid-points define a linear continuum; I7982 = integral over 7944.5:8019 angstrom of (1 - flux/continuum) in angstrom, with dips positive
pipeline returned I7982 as 4.2 angstrom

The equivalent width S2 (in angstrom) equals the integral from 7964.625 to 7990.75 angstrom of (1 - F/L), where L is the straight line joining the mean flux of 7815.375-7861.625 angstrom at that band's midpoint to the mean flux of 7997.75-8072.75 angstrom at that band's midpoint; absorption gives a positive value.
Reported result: 1.25 angstrom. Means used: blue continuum 3.03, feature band 2.68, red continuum 2.73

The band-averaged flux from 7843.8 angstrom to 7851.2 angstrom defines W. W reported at 2.9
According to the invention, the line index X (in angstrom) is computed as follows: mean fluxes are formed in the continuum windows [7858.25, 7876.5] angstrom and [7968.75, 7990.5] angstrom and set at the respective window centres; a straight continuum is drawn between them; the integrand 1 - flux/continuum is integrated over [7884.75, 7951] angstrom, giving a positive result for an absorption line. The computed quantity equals -4.0 angstrom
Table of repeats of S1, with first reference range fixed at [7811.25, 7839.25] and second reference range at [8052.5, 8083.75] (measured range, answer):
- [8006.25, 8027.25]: 0.14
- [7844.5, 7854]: 0.08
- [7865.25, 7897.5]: 0.03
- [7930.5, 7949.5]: 0.07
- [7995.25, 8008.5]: 0.16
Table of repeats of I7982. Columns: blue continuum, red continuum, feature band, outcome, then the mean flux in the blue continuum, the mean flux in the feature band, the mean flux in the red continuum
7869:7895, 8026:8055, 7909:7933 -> -0.9 angstrom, 2.99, 3.05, 2.78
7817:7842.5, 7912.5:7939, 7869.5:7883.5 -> 0.5 angstrom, 3.14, 2.97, 3.01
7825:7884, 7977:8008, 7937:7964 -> -0.7 angstrom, 2.93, 2.81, 2.65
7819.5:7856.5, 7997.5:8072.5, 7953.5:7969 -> 1.0 angstrom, 3.04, 2.67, 2.73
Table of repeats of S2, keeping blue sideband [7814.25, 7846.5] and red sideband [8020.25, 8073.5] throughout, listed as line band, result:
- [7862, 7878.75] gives 0.97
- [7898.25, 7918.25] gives 0.46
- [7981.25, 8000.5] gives 0.82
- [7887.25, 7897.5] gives 0.17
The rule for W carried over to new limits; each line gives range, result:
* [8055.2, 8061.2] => 2.69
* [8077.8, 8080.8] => 2.61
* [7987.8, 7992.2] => 2.98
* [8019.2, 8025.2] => 2.45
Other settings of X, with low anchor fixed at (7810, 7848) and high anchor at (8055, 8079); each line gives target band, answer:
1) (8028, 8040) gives 0.1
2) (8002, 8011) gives 1.1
